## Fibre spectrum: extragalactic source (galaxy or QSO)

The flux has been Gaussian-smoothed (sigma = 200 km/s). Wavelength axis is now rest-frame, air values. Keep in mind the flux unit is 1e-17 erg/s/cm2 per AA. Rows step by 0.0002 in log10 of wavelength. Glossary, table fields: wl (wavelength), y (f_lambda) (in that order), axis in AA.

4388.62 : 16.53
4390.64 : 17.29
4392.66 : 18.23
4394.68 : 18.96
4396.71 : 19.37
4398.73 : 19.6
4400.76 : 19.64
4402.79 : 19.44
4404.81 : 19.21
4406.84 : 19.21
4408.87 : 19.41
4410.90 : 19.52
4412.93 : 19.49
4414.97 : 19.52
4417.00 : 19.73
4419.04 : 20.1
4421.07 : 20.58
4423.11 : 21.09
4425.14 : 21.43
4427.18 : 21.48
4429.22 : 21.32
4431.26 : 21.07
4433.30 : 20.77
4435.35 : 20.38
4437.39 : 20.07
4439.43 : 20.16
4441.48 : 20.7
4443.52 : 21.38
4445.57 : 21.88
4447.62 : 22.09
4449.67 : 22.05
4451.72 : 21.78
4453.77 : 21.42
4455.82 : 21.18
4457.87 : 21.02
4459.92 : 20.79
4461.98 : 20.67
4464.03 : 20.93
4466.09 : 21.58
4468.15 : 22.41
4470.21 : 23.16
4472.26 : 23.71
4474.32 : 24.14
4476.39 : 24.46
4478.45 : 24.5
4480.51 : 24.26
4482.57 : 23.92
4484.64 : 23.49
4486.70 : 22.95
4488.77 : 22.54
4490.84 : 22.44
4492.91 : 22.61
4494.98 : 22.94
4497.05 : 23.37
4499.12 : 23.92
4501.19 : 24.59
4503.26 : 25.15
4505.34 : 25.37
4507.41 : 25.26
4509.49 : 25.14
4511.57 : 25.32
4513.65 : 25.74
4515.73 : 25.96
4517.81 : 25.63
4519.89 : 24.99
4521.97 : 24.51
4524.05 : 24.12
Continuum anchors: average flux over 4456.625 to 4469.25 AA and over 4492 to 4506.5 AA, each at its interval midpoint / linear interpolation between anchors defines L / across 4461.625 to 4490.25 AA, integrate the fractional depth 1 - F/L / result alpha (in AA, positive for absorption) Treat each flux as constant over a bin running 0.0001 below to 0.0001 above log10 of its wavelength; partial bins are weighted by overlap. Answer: -1.1 AA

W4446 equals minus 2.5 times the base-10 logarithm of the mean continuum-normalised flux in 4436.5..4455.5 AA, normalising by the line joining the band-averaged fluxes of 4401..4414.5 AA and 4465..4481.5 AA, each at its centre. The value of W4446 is 0.03 mag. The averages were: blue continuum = 19.4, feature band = 21.3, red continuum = 23.5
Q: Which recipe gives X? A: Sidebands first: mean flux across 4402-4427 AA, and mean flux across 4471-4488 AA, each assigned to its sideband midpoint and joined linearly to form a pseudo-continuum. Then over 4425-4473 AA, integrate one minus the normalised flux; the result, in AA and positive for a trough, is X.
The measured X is 1.4 AA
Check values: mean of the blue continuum 20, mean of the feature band 21.4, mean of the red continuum 23.9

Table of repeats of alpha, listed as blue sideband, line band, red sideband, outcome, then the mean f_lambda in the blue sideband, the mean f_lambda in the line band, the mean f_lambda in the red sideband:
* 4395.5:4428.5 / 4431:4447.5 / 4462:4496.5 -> 0.3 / 19.9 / 20.9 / 23.1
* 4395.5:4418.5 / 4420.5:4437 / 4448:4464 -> -0.6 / 19.5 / 21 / 21.3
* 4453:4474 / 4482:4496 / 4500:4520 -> 0.4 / 21.8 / 22.9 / 25.3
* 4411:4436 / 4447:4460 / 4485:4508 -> 0.2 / 20.5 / 21.5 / 23.7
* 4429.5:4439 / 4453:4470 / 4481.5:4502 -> 0.4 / 20.6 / 21.3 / 23.3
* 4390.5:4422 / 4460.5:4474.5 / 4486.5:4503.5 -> -0.1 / 19.4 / 22.2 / 23.3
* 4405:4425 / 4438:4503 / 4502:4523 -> 1.3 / 19.9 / 22.5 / 25.3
